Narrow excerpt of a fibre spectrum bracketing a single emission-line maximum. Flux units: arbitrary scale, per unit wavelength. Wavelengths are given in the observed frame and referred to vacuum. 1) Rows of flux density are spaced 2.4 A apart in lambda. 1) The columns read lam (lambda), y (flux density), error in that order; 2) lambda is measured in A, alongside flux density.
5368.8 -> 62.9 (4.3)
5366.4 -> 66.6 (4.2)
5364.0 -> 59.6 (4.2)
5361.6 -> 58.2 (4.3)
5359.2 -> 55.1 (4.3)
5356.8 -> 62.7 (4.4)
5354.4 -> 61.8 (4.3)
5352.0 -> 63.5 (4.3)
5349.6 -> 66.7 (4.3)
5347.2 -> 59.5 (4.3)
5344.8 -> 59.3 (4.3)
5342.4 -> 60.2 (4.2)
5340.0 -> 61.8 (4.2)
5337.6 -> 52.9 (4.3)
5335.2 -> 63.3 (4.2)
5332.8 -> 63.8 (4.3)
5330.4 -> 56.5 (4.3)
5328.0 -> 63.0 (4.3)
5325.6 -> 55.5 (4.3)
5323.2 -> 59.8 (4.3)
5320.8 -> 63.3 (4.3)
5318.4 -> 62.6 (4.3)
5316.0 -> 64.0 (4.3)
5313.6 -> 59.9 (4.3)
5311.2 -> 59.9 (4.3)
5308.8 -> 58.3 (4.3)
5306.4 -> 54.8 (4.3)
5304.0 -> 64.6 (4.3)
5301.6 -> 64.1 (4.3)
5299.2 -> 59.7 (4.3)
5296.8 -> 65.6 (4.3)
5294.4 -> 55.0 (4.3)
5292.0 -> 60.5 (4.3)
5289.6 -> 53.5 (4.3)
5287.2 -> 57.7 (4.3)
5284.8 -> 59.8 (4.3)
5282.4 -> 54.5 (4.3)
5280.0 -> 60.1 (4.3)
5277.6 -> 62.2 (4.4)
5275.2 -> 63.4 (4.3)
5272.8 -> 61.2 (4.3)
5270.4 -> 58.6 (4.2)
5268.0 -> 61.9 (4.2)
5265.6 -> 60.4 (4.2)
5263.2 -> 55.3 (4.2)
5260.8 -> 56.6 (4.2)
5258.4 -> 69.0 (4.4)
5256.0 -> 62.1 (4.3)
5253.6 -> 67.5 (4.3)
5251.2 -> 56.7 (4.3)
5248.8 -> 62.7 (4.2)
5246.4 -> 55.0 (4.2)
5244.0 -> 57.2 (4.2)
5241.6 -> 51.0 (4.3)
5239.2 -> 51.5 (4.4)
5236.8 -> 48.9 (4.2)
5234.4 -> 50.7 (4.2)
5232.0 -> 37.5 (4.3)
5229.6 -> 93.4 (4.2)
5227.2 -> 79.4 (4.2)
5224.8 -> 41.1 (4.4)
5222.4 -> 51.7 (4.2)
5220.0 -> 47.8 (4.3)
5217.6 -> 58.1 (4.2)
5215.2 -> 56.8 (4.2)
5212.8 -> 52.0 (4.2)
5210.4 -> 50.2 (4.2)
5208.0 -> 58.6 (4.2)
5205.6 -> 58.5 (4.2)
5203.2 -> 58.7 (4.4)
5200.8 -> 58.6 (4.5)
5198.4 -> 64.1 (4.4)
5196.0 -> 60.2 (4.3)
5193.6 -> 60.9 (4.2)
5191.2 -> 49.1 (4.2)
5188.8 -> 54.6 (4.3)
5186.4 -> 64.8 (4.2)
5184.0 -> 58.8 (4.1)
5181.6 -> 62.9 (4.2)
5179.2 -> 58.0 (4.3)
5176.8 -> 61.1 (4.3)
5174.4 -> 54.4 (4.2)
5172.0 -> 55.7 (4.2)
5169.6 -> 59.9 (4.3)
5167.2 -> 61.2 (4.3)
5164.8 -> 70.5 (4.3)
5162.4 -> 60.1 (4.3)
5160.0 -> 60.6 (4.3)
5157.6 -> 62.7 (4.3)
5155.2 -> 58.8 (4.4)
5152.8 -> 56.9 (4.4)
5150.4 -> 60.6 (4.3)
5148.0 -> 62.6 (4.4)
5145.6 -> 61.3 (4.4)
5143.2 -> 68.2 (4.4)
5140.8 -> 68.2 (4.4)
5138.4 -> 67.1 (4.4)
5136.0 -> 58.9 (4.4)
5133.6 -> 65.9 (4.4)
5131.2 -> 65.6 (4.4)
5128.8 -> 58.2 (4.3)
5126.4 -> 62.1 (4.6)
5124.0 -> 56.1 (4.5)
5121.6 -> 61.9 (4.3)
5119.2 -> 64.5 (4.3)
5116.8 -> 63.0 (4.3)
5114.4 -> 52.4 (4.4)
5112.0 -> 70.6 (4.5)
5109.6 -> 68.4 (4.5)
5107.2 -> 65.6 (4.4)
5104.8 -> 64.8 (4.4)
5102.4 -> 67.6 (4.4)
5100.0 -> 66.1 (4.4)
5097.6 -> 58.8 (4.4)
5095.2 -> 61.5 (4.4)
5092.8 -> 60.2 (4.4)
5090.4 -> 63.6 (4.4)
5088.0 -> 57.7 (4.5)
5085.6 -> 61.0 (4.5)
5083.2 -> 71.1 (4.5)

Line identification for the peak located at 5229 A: H-gamma 4340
